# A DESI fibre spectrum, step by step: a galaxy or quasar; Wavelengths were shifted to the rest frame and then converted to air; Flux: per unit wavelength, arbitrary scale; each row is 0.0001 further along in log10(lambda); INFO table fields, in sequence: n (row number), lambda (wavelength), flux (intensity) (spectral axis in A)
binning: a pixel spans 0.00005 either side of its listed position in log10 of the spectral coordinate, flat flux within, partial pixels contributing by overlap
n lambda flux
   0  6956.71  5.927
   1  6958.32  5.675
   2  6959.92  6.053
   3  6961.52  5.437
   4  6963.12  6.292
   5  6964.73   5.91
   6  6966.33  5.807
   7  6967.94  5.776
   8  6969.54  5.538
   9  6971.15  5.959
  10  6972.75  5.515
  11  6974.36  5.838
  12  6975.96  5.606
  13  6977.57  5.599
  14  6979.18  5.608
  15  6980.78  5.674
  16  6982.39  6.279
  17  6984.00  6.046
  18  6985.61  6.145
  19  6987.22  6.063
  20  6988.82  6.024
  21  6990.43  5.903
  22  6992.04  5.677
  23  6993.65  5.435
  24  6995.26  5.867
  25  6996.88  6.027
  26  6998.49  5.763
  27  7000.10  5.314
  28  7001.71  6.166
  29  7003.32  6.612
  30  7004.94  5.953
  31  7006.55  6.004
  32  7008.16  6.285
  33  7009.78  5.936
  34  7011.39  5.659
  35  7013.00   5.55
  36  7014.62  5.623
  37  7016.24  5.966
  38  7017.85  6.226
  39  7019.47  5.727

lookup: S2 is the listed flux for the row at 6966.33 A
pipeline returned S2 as 5.807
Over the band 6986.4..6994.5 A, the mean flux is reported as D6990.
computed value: 5.83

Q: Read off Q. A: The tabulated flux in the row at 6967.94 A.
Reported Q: 5.776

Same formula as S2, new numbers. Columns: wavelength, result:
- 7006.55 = 6.004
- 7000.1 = 5.314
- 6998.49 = 5.763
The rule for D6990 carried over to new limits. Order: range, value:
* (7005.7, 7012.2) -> 5.98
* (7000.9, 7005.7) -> 6.24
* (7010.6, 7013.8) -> 5.61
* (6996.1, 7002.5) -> 5.82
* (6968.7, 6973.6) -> 5.67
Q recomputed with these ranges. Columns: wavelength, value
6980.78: 5.674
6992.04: 5.677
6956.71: 5.927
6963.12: 6.292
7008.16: 6.285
